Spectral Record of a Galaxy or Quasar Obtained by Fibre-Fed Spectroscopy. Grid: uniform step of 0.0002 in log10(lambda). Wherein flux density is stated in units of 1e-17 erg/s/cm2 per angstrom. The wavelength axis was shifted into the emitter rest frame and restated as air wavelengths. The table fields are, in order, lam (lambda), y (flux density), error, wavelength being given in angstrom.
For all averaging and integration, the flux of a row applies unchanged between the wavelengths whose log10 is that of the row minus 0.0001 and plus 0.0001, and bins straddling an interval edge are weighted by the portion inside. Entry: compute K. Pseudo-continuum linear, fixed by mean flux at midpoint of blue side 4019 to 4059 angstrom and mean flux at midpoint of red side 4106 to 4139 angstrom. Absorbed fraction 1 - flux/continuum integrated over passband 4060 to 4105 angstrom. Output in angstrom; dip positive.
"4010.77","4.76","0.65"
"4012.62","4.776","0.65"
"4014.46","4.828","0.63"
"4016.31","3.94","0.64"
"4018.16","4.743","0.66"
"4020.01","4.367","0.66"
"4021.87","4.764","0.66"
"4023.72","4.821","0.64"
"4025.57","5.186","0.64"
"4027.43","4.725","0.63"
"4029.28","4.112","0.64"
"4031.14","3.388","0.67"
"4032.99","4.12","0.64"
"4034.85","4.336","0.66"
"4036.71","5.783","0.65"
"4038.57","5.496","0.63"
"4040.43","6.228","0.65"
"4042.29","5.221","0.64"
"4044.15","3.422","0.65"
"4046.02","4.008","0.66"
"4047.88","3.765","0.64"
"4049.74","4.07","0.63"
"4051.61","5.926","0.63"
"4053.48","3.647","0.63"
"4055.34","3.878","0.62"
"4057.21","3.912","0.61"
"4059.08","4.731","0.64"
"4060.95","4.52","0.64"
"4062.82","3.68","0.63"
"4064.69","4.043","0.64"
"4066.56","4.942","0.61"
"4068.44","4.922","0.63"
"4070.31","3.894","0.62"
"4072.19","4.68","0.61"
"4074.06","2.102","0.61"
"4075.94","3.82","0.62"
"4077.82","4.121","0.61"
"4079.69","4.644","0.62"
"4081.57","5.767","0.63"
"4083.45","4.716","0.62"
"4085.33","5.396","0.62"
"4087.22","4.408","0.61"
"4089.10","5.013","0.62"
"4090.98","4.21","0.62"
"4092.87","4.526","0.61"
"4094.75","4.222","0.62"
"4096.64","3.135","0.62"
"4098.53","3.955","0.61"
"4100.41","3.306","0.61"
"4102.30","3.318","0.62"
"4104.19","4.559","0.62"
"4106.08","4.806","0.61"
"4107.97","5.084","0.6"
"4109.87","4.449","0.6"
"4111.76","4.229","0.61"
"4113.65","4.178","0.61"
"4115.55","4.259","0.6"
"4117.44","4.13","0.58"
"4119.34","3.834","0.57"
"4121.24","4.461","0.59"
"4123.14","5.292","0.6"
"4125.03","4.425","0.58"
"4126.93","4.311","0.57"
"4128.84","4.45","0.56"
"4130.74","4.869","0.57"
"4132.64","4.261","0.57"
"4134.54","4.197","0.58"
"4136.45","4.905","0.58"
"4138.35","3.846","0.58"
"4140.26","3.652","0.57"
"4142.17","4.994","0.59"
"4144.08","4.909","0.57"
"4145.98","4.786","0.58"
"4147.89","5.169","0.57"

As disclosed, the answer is 2.42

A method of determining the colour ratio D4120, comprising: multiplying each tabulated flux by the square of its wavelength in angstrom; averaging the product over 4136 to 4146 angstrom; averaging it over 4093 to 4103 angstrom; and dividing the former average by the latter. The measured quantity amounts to 1.2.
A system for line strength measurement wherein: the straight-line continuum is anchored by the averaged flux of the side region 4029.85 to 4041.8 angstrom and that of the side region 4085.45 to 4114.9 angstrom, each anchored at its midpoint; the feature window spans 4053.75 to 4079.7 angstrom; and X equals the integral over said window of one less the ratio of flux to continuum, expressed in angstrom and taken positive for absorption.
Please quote 2.7 angstrom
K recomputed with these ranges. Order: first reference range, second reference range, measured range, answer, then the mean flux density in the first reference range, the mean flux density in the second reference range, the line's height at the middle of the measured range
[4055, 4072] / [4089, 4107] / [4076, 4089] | -1.91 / 4.31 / 4.06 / 4.17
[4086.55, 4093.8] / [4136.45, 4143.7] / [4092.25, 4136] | 1.53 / 4.54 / 4.32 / 4.44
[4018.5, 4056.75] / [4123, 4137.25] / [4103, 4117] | 0.23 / 4.56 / 4.55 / 4.55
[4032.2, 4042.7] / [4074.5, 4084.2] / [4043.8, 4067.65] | 3.25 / 5.21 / 4.48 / 4.89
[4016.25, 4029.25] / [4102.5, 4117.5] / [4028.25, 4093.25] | 1.64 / 4.66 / 4.42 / 4.56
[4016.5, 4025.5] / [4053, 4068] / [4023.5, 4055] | -0.93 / 4.66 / 4.21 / 4.45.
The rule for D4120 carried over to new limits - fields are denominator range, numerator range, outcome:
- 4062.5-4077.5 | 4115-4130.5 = 1.13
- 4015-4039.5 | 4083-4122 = 0.97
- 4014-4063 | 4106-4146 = 1.03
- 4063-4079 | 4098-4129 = 1.08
